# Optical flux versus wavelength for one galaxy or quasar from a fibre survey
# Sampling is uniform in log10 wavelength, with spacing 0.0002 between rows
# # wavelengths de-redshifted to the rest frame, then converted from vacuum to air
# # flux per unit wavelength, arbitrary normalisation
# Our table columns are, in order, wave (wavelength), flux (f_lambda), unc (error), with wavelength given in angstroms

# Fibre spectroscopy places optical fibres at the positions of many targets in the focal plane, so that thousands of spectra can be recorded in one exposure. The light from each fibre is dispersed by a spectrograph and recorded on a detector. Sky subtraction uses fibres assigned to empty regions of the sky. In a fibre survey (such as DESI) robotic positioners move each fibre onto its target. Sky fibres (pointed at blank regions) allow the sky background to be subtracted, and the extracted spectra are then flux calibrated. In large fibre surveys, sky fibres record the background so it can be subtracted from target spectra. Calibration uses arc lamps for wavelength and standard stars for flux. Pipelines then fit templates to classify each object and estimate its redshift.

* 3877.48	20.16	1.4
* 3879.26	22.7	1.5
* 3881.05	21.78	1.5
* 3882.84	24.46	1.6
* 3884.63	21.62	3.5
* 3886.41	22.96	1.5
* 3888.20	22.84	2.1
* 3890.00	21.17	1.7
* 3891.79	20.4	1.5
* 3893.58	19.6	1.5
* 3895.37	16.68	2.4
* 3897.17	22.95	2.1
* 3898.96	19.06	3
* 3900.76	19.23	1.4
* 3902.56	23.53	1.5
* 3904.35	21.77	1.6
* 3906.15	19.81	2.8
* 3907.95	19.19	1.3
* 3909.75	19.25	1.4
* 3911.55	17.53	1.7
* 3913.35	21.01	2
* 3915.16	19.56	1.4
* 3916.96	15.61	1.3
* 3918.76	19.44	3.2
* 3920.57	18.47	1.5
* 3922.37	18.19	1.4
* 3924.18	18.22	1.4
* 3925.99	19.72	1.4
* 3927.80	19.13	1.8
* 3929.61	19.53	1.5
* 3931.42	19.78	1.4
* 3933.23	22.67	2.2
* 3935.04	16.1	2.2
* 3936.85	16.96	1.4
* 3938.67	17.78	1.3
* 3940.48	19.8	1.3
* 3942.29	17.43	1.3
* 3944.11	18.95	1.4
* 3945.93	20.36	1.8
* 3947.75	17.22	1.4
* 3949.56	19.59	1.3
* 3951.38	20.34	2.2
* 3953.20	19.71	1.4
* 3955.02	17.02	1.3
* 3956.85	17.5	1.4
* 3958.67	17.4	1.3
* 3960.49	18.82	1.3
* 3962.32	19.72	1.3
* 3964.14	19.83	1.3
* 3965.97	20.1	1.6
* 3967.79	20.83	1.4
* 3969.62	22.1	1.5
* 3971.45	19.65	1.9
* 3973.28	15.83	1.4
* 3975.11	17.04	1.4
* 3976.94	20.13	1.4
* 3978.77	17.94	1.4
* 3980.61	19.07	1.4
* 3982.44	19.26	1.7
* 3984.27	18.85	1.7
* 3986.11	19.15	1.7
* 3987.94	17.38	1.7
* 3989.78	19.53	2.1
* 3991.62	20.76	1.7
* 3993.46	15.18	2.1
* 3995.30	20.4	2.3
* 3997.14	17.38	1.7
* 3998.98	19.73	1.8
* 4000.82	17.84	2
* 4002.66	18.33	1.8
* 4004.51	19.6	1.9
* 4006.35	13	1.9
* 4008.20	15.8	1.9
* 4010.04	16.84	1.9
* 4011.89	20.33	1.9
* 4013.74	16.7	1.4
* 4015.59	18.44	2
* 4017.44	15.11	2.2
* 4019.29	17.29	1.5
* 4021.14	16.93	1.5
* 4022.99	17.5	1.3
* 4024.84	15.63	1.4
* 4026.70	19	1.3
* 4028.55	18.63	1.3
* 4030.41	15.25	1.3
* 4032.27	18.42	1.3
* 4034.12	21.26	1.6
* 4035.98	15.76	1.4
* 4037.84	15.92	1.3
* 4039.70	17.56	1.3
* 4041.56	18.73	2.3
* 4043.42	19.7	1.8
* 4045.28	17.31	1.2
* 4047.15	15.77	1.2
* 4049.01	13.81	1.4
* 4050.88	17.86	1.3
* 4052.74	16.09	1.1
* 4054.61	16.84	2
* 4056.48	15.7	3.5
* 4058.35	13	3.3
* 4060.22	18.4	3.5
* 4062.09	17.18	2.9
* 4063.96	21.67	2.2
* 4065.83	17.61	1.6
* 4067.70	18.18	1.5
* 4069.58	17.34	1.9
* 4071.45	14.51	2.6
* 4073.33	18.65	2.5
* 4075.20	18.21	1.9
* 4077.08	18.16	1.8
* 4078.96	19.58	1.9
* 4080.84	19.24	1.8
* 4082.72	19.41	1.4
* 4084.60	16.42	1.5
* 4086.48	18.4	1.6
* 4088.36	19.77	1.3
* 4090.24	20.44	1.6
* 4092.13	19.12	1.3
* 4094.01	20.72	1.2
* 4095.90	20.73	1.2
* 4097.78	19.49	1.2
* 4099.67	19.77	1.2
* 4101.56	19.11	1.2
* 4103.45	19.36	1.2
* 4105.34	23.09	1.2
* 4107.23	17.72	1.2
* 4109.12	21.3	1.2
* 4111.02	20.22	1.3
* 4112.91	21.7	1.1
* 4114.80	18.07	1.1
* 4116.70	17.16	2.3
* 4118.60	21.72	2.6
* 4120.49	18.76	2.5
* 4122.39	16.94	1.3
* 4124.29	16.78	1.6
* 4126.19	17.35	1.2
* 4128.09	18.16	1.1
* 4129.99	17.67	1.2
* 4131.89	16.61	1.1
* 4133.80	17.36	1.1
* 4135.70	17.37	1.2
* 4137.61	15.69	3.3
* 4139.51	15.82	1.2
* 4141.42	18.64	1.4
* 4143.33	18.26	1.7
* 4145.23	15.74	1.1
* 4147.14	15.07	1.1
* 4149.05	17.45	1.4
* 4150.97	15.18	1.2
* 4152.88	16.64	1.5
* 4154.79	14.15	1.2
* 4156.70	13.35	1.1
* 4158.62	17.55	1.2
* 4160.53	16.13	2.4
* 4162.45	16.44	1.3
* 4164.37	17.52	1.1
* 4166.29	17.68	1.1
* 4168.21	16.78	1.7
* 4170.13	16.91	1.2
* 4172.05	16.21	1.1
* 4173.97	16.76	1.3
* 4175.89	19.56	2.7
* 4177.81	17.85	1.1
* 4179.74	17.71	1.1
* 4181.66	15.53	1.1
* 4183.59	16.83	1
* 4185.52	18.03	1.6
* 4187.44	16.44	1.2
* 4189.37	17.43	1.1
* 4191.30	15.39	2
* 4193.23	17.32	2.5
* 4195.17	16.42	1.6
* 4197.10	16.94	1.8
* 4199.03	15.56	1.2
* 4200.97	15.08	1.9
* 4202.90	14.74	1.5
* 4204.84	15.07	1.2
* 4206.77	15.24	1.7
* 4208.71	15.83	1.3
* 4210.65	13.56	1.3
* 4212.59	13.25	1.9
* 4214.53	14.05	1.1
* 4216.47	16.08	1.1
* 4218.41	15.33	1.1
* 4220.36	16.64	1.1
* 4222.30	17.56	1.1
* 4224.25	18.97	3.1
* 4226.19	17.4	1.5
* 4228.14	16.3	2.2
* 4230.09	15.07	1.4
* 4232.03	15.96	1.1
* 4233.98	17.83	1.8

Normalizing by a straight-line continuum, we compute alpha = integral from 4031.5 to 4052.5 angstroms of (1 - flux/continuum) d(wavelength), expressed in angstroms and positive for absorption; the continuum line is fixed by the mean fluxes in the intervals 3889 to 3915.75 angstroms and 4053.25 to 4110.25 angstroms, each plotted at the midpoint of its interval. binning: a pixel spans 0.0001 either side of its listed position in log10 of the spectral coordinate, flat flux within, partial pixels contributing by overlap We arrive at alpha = 1.7 angstroms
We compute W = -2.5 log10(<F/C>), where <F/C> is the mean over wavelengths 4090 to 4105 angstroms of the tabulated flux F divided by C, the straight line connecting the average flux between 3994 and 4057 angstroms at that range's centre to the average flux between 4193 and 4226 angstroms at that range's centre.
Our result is -0.19 mag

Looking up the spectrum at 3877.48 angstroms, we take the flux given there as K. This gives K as 20.16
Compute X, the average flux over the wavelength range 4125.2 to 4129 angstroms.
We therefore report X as 17.7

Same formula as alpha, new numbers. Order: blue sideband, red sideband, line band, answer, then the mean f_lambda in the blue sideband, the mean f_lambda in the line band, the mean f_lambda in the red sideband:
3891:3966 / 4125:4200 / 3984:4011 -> 0.7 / 19.2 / 18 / 16.8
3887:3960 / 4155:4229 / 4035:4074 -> 1.8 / 19.3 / 17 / 16.3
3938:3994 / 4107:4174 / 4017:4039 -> 1.2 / 18.9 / 17.3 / 17.3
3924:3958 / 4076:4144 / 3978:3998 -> 0.2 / 18.8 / 18.6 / 18.8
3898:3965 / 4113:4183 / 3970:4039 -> 1.9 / 19.1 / 17.9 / 17.1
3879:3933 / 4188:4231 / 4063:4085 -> -0.6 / 20.2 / 18.3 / 15.9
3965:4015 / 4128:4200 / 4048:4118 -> -3.9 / 18.5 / 18.5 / 16.7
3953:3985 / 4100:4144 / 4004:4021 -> 1.7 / 18.9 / 16.9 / 18.5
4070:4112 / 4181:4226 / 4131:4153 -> 1.4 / 19.2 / 16.6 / 16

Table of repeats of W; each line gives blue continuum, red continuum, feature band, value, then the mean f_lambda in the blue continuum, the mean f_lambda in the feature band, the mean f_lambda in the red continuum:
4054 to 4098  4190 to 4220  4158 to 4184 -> -0.064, 18.3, 17.1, 15.4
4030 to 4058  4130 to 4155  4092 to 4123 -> -0.180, 17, 19.8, 16.6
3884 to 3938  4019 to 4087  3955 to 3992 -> -0.014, 19.7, 19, 17.5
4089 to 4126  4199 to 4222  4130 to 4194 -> 0.027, 19.5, 16.7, 15.1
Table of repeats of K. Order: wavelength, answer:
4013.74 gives 16.7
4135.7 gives 17.37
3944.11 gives 18.95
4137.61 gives 15.69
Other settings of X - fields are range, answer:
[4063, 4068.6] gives 19.2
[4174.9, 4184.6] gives 17.5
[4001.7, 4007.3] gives 17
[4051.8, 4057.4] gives 16.2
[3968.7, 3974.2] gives 19.2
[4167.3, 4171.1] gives 16.8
